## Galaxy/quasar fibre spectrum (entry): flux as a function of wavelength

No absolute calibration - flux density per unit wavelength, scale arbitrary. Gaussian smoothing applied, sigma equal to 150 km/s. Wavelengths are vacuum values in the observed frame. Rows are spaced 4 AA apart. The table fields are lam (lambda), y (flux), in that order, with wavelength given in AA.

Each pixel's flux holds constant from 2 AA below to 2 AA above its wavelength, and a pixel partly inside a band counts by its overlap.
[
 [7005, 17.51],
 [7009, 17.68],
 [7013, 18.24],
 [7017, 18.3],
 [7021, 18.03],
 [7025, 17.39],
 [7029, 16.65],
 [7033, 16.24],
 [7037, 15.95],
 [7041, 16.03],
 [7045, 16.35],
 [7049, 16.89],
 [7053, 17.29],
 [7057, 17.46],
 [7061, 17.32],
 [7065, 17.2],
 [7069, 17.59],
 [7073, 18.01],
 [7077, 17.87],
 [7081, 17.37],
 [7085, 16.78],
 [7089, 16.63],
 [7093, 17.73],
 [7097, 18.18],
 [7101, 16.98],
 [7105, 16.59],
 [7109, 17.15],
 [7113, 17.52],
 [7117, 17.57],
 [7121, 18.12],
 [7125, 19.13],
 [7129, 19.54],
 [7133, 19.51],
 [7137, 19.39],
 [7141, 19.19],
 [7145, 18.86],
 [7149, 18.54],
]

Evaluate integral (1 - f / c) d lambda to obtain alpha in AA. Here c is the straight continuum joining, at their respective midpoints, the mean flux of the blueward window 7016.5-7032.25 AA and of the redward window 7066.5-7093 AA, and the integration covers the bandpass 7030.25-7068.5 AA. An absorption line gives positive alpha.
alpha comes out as 1.38 AA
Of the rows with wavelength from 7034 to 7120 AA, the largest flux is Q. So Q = 18.18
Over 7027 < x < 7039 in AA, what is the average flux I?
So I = 16.3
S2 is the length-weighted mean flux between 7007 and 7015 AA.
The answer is 18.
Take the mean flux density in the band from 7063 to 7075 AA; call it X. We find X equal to 17.6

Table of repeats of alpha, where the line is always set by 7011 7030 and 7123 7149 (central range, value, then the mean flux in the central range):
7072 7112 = 2.89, 17.3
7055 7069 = 0.71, 17.4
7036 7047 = 1.17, 16.1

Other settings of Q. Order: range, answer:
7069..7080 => 18.01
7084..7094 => 17.73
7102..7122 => 18.12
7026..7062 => 17.46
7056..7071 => 17.59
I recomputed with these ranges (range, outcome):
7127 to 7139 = 19.5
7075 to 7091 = 17.2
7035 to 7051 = 16.3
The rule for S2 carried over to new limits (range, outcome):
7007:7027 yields 17.9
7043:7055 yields 16.8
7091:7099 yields 18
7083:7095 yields 17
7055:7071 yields 17.4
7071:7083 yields 17.8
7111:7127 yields 18.1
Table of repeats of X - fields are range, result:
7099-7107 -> 16.8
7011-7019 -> 18.3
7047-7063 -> 17.2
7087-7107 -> 17.2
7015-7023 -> 18.2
